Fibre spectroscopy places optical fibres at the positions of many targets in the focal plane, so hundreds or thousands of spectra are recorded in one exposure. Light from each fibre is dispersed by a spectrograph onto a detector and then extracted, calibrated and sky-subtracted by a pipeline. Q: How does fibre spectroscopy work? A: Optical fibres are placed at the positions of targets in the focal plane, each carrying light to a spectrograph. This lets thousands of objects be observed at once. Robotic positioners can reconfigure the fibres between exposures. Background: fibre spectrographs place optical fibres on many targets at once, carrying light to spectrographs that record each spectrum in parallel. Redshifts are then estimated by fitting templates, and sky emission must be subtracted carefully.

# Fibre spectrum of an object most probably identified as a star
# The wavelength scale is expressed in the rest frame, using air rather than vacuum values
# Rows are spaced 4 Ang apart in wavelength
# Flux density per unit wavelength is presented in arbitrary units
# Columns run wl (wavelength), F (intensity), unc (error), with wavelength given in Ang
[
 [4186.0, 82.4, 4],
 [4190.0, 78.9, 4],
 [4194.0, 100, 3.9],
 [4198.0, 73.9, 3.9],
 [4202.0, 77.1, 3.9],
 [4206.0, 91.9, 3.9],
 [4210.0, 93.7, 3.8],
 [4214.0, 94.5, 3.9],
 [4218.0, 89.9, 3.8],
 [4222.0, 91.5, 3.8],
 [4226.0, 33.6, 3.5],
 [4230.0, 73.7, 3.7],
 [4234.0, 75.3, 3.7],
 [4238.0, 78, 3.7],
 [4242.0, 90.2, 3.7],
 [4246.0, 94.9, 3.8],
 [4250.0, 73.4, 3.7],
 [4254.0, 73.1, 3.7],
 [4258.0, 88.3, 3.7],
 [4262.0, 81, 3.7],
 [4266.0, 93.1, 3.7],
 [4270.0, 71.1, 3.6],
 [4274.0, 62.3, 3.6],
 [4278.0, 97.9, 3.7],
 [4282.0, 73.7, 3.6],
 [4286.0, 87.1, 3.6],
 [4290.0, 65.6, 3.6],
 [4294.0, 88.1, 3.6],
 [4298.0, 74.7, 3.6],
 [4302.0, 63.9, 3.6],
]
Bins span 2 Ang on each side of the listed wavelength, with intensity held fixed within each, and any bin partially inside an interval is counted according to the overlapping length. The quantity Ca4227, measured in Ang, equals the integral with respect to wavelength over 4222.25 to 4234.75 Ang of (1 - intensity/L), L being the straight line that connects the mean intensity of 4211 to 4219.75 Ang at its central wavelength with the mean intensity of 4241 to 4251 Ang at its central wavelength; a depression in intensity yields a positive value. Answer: 3.7 Ang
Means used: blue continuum 92.4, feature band 63.7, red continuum 87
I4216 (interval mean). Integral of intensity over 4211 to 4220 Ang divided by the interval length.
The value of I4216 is 92.4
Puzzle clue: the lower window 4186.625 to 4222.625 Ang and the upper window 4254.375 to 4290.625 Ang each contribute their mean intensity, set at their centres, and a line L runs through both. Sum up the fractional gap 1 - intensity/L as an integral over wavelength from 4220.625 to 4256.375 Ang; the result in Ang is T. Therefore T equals 3.4 Ang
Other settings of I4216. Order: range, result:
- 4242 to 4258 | 82.7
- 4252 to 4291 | 79.7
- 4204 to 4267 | 82.1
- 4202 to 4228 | 82.1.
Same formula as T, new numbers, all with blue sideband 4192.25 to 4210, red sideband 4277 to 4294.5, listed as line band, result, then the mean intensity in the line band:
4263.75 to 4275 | 0.7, 76.8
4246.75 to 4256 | 0.8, 76.2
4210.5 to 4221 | -0.8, 92.3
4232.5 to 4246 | 0.1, 83.4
